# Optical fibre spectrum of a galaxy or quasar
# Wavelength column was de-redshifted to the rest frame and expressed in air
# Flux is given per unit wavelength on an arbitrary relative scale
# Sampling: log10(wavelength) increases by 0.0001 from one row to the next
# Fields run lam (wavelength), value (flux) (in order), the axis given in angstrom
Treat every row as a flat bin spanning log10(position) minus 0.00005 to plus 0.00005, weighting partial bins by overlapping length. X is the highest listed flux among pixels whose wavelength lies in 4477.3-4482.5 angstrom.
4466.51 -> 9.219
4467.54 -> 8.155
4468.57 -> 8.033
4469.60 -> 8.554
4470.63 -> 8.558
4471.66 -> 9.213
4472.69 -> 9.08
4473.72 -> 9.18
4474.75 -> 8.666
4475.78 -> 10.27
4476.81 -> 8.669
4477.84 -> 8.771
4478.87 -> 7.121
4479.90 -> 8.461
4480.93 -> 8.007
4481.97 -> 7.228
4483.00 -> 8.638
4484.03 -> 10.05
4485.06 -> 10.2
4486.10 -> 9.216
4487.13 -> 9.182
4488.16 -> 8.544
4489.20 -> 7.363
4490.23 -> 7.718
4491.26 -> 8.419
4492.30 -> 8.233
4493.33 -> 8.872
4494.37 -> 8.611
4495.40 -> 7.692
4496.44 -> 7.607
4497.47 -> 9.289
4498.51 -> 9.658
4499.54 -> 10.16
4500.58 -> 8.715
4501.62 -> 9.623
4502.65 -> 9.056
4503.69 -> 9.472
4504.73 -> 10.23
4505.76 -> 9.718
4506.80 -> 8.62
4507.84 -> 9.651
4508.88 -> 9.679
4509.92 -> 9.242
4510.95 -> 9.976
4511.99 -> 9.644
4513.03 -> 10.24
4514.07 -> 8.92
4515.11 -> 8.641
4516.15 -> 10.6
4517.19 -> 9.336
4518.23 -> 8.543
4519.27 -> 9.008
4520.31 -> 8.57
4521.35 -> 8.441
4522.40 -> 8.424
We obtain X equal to 8.771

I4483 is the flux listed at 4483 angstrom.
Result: 8.638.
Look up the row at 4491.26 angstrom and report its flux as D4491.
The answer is 8.419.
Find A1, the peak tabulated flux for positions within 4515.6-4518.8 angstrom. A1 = 10.6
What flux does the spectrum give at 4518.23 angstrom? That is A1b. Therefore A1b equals 8.543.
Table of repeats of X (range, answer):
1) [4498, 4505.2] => 10.23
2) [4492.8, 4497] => 8.872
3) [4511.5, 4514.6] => 10.24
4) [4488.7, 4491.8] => 8.419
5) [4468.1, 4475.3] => 9.213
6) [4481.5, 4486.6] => 10.2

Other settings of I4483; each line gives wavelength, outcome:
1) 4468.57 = 8.033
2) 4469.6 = 8.554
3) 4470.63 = 8.558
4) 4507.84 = 9.651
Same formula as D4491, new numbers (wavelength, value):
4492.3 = 8.233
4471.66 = 9.213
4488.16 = 8.544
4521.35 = 8.441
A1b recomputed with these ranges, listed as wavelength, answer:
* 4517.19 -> 9.336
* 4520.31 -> 8.57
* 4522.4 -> 8.424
